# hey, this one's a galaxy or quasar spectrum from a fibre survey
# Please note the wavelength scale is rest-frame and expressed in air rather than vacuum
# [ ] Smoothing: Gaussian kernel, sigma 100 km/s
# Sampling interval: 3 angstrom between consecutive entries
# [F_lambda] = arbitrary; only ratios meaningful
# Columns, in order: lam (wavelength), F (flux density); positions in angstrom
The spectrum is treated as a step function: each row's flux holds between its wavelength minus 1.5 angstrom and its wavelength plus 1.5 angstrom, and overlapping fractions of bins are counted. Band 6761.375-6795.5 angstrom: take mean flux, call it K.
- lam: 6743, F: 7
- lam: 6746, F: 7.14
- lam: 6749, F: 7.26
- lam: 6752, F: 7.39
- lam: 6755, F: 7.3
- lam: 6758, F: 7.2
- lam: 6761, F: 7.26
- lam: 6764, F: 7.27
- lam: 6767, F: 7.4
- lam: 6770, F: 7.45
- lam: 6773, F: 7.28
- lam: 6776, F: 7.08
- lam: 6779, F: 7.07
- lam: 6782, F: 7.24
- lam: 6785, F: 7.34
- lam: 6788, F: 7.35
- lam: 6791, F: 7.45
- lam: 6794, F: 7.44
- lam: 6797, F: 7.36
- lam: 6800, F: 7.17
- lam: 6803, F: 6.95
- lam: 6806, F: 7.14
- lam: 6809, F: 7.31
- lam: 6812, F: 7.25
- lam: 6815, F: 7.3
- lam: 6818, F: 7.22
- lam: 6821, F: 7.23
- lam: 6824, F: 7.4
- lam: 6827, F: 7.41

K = 7.3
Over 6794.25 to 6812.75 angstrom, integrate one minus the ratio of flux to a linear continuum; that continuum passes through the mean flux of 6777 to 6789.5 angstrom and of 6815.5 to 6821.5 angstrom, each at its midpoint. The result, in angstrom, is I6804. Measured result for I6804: 0.1 angstrom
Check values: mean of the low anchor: 7.24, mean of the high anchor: 7.24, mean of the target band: 7.21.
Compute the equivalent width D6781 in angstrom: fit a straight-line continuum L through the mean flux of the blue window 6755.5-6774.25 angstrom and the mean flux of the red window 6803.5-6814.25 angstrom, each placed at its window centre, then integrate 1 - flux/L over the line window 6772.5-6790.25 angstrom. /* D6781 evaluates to 0.1 angstrom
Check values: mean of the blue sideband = 7.31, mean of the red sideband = 7.21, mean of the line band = 7.23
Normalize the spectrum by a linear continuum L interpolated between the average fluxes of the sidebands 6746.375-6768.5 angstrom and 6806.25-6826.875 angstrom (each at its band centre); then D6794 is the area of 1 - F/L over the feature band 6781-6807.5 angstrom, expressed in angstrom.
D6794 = 0.05 angstrom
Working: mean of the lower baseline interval 7.29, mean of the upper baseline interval 7.28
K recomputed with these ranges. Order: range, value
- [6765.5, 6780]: 7.26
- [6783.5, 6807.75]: 7.28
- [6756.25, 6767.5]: 7.27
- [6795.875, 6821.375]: 7.21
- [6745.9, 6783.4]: 7.26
